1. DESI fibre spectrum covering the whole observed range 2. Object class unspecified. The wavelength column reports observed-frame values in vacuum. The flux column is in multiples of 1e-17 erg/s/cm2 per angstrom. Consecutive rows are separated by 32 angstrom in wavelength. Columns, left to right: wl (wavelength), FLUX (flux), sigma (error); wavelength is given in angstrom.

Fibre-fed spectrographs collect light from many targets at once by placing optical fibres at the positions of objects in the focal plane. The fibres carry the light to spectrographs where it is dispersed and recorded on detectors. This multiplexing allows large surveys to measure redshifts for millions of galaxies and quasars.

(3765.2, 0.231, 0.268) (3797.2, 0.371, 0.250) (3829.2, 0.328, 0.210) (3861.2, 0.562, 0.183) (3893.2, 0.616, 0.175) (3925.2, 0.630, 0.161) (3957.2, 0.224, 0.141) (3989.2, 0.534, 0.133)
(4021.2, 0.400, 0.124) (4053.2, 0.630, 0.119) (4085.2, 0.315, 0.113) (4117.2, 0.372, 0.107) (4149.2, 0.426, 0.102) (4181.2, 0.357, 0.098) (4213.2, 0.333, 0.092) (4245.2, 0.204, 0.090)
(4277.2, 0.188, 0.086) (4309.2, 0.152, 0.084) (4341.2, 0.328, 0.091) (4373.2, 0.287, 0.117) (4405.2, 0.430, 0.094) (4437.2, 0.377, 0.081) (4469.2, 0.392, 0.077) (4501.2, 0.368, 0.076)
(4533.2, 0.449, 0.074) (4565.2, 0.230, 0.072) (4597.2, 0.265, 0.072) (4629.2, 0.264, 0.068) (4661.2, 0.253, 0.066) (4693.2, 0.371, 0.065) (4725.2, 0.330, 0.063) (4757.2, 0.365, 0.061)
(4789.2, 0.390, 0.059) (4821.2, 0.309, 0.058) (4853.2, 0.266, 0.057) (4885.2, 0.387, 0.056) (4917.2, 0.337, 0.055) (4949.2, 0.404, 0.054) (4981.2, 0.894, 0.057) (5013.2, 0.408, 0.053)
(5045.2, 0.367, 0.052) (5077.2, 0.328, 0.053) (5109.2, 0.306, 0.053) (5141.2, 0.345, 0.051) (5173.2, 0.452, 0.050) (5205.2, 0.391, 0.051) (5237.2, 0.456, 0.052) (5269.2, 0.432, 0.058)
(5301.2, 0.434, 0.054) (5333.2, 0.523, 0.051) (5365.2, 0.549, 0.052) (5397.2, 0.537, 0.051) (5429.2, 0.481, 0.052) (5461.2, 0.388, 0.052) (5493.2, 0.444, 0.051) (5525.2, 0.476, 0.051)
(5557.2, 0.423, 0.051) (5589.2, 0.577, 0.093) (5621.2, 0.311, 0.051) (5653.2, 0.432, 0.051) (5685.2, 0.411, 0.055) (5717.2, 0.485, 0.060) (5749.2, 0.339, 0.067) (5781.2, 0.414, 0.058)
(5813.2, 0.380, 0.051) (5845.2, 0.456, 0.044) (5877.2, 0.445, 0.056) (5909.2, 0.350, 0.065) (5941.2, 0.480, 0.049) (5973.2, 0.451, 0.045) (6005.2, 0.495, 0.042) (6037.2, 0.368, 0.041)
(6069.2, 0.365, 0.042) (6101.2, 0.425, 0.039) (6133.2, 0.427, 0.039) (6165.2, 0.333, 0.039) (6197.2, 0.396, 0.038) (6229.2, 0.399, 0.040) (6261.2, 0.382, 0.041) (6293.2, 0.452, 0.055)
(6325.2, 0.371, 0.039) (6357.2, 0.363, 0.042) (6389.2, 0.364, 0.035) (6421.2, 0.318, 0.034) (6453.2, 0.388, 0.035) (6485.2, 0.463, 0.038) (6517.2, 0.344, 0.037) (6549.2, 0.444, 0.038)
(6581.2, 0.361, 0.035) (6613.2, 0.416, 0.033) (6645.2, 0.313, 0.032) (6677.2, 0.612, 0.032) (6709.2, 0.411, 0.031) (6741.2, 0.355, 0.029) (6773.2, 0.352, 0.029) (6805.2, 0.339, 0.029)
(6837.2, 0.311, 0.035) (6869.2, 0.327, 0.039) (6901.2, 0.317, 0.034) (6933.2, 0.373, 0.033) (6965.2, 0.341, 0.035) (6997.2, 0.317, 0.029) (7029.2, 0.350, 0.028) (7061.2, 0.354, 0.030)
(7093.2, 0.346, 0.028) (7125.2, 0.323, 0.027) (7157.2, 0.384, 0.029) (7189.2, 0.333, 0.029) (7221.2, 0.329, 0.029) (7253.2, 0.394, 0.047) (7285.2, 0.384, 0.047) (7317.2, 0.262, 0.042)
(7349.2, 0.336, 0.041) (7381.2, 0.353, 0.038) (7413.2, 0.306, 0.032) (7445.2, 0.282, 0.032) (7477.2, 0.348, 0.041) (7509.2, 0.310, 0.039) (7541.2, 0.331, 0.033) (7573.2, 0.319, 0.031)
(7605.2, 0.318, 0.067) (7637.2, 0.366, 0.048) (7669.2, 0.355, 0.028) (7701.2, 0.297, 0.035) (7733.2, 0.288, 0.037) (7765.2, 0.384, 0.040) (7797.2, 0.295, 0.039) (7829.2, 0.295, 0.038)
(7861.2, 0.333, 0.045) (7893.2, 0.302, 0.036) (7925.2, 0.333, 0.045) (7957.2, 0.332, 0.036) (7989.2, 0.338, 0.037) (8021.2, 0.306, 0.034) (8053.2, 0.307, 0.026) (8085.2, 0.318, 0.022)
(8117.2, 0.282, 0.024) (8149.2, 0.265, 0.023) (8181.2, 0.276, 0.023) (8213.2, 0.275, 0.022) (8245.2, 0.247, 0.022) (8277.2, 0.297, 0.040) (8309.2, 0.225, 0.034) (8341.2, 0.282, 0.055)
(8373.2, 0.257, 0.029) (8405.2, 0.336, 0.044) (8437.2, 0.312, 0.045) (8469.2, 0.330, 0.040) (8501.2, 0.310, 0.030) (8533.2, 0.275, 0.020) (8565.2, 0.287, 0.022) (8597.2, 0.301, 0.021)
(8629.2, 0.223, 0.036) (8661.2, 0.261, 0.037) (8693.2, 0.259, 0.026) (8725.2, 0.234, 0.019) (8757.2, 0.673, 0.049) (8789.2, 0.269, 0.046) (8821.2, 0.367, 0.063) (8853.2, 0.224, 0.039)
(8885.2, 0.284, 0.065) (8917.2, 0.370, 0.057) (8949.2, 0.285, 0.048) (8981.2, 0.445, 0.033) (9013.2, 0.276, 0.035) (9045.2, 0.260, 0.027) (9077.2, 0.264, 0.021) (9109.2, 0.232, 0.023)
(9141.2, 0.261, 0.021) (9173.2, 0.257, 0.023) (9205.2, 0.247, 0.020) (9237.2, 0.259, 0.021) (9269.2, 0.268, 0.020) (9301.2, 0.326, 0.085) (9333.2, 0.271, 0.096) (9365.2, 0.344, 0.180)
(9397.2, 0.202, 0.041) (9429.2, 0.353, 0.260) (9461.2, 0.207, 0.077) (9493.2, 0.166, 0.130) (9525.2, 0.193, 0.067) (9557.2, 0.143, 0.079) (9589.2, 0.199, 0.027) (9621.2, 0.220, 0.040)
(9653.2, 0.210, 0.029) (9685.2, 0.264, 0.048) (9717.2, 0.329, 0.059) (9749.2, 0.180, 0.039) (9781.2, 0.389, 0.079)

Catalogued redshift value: 0.34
